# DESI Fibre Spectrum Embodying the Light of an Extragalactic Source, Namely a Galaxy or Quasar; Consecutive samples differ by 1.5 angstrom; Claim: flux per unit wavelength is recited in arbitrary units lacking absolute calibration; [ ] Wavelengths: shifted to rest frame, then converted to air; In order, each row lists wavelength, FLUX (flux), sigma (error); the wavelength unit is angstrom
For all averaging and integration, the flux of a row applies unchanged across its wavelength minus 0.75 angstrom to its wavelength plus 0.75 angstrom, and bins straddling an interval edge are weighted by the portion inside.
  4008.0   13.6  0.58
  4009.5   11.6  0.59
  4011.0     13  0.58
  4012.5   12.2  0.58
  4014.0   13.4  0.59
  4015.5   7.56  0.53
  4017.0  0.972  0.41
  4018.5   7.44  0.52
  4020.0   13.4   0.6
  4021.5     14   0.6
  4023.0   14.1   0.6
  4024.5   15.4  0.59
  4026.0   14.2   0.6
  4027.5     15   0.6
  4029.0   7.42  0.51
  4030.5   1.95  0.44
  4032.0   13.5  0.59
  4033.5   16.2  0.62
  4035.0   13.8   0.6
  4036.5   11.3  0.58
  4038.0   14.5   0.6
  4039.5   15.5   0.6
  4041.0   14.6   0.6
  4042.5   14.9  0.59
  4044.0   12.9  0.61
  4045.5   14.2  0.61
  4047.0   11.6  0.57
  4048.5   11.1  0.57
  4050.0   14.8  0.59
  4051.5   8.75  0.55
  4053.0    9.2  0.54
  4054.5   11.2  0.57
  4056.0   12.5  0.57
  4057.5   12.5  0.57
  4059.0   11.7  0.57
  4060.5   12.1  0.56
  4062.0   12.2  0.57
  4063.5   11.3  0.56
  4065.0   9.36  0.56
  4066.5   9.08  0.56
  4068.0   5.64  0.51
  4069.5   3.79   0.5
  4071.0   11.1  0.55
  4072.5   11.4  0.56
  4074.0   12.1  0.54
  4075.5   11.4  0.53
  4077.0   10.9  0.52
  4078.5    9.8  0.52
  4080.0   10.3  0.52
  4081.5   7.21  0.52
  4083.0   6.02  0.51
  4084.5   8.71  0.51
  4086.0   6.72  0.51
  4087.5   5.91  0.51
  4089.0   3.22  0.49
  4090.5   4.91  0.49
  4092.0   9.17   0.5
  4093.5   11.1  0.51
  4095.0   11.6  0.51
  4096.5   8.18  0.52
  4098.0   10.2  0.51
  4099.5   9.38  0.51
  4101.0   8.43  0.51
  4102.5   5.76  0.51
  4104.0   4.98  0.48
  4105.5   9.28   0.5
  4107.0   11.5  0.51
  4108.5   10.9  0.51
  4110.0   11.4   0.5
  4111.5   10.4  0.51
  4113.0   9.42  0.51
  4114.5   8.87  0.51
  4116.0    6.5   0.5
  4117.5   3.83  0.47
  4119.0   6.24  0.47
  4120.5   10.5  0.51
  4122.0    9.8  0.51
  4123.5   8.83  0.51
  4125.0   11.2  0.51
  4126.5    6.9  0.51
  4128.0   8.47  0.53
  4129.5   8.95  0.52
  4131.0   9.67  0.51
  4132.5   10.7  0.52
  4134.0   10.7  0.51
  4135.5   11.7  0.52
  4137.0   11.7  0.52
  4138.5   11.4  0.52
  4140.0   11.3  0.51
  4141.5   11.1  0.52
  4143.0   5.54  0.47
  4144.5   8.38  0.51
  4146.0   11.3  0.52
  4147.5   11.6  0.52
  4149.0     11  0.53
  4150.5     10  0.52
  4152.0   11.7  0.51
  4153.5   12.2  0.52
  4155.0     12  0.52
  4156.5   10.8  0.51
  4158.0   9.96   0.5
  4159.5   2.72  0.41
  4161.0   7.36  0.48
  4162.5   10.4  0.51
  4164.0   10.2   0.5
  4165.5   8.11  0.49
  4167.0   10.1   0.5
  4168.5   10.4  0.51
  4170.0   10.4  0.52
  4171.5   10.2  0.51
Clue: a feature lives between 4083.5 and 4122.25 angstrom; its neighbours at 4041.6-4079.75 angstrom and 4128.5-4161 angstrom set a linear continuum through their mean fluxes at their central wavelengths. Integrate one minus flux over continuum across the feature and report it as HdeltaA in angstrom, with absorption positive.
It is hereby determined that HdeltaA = 8.3 angstrom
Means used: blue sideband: 11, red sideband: 10.1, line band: 8.31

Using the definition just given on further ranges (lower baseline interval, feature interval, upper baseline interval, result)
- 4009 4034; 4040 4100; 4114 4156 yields 2.9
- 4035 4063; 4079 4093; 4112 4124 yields 4.3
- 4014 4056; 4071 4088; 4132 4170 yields 2.9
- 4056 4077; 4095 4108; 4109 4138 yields 1.4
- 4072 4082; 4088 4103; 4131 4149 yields 3.3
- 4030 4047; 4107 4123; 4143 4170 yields 3.0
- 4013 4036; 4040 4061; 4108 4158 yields -2.7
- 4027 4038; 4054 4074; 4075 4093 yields -2.3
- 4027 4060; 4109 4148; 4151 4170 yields 3.4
